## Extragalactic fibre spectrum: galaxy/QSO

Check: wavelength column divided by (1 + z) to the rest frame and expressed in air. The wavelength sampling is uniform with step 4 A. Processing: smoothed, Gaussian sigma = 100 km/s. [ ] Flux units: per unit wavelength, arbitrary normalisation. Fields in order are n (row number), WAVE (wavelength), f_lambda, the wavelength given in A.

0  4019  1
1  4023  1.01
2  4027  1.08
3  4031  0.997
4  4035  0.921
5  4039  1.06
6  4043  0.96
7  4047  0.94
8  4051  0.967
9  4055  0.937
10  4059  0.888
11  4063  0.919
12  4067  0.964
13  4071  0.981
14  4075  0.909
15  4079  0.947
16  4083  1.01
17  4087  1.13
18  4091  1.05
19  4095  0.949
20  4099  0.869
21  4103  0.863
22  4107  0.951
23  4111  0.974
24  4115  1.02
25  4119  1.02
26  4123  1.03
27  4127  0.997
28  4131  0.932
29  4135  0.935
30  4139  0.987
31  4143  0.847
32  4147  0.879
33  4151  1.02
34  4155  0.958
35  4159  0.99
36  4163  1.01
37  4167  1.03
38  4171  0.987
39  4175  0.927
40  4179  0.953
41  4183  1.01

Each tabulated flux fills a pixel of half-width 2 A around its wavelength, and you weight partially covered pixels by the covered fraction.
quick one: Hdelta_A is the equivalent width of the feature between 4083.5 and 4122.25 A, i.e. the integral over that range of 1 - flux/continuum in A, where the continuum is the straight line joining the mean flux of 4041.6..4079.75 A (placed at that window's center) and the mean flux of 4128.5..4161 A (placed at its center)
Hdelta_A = -1.7 A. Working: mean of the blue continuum 0.941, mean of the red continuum 0.944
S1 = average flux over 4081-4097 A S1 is 1.03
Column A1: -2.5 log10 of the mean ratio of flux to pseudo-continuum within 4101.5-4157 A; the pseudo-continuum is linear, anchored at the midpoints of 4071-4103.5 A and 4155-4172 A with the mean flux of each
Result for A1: 0.03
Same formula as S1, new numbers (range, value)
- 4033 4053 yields 0.97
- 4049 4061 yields 0.931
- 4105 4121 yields 0.991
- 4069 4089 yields 0.995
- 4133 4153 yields 0.934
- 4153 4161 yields 0.974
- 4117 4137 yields 0.983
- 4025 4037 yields 0.999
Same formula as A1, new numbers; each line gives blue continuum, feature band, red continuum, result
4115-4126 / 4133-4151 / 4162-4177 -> 0.09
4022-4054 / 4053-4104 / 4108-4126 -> 0.05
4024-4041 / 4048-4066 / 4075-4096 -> 0.09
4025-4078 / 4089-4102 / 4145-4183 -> 0.02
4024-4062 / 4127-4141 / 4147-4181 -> 0.02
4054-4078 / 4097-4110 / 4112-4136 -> 0.08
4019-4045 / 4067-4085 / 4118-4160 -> 0.03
